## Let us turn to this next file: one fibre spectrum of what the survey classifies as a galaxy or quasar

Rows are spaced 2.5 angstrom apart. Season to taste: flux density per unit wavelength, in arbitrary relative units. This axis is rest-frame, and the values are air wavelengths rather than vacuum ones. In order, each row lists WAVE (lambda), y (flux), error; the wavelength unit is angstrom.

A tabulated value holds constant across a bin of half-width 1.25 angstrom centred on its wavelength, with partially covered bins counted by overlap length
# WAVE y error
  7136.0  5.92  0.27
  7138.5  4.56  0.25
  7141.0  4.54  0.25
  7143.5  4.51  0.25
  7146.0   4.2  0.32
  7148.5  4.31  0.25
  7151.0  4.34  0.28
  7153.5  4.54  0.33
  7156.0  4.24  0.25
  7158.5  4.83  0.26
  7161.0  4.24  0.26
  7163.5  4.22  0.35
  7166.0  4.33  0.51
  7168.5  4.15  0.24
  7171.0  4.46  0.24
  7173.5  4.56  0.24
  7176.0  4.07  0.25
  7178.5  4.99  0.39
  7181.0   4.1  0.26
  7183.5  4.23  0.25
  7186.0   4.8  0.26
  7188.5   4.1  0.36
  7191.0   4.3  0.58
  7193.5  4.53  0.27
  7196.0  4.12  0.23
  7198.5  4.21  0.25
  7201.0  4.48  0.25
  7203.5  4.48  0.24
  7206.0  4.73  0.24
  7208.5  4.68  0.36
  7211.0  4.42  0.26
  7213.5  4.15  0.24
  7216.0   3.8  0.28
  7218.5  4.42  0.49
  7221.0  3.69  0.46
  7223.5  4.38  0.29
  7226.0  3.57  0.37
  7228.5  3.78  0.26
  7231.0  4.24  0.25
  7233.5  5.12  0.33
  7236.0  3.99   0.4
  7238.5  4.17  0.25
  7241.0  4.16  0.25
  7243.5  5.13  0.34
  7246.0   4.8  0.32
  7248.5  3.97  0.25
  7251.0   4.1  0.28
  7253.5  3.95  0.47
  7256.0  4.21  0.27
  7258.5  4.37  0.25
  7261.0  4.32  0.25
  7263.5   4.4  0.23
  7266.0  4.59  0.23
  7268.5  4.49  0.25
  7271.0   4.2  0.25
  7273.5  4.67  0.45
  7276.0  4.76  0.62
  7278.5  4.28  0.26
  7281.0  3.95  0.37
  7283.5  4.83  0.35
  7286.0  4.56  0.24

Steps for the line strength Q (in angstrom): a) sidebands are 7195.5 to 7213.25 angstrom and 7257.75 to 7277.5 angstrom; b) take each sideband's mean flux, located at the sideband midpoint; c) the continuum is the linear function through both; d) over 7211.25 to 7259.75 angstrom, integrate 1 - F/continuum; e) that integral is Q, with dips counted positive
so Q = 2.7 angstrom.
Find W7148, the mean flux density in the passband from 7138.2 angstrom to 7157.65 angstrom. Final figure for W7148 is 4.41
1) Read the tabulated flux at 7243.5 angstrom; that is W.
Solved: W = 5.13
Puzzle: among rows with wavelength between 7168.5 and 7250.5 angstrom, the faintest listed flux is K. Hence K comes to 3.57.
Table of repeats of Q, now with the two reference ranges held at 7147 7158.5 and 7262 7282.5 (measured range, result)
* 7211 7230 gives 1.77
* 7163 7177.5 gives 0.31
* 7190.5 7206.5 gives 0.05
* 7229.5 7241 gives 0.19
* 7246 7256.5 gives 0.67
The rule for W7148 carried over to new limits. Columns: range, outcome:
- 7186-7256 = 4.28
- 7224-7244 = 4.24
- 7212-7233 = 4.05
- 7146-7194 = 4.38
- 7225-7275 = 4.32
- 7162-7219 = 4.36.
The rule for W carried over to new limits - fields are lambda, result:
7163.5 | 4.22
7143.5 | 4.51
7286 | 4.56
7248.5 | 3.97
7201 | 4.48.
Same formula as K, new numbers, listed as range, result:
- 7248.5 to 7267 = 3.95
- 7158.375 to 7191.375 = 4.07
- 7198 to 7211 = 4.21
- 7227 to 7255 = 3.78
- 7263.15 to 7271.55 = 4.2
